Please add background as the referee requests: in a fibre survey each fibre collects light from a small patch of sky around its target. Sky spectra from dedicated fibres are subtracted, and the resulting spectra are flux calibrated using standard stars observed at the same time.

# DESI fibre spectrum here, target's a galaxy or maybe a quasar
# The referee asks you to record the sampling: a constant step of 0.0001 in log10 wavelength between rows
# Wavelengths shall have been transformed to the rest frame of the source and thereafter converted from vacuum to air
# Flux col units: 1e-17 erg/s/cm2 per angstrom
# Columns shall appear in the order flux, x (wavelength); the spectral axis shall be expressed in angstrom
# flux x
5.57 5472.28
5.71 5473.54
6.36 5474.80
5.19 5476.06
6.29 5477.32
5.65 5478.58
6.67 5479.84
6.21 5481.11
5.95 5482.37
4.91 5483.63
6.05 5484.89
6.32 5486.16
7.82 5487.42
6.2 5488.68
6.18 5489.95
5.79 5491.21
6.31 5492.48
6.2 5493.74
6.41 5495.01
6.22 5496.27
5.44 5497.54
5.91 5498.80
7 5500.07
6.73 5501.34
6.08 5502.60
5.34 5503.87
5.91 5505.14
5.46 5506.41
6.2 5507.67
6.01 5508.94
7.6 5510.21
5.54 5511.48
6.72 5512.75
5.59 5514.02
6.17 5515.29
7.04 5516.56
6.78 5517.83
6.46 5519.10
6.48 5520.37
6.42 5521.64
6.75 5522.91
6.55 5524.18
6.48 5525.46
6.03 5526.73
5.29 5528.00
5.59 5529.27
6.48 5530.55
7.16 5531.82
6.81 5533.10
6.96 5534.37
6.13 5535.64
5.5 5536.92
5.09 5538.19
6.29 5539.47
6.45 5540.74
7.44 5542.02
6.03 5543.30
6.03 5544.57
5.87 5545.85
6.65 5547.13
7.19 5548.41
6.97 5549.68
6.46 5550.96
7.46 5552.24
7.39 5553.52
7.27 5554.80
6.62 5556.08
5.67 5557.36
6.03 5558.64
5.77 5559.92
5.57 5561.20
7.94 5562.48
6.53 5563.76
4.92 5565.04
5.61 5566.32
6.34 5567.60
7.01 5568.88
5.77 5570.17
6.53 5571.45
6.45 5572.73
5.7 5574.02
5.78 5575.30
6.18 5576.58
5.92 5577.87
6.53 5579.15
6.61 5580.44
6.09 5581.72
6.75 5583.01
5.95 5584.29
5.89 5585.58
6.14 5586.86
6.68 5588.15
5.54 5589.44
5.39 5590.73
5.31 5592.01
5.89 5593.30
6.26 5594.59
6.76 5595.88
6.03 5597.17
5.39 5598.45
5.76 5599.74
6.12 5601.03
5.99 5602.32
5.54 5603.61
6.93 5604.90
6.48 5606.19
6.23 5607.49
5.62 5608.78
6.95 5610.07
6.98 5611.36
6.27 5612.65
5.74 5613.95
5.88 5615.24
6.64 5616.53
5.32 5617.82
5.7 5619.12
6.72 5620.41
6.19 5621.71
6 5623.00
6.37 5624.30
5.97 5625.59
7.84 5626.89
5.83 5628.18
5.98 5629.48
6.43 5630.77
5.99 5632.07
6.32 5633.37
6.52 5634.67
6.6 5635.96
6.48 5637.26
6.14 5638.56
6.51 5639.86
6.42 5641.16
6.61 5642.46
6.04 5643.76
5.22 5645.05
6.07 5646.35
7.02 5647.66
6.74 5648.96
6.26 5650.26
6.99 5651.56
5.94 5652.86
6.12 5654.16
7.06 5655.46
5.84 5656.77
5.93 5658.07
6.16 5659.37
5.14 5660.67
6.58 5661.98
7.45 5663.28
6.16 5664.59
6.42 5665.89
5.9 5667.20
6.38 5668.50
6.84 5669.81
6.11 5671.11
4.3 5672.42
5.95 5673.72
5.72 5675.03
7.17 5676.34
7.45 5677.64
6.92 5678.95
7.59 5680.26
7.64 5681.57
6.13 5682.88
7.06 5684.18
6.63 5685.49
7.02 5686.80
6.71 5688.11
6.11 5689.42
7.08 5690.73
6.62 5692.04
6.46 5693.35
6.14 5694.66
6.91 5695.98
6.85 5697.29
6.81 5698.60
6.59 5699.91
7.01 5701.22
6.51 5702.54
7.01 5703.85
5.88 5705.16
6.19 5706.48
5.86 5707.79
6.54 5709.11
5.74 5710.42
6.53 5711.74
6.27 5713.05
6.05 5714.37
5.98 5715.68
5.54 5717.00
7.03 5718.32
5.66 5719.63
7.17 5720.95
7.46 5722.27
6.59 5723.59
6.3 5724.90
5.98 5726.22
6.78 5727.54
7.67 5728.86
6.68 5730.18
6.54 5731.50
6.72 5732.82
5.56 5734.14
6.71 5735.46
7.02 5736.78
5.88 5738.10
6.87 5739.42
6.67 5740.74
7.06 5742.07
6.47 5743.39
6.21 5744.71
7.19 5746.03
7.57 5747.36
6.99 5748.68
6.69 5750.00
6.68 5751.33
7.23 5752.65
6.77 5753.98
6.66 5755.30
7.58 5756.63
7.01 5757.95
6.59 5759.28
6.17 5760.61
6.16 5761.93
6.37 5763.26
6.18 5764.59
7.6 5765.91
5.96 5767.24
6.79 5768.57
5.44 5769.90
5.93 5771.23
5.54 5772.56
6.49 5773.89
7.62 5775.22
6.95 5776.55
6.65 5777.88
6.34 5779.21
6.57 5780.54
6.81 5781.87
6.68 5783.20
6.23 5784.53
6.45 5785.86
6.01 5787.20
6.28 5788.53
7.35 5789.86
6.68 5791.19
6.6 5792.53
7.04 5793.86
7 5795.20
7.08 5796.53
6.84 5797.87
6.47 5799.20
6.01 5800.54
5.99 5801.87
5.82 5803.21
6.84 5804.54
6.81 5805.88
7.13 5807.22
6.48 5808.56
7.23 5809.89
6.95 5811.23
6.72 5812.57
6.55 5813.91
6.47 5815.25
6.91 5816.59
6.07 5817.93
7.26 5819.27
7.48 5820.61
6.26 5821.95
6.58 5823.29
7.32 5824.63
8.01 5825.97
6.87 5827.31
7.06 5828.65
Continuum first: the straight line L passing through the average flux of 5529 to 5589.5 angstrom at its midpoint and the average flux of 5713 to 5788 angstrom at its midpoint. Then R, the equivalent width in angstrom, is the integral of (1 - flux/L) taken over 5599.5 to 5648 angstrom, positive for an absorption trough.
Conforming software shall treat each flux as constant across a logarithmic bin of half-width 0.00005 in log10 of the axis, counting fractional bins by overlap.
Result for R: 1.3 angstrom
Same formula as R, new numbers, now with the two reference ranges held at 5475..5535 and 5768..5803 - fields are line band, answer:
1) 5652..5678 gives 0.7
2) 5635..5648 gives 0.2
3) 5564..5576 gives 0.5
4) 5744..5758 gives -1.0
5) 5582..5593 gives 0.6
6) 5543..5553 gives -0.5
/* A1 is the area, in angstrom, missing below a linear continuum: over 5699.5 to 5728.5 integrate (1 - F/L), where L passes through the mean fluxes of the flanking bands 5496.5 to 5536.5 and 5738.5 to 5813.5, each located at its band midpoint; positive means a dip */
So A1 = 0.7 angstrom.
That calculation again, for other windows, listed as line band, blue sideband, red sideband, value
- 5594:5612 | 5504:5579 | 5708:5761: 0.6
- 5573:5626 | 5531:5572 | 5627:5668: 2.2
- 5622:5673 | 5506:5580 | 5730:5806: 1.5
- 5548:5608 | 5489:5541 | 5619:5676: 0.1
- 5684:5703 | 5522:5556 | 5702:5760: -0.4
